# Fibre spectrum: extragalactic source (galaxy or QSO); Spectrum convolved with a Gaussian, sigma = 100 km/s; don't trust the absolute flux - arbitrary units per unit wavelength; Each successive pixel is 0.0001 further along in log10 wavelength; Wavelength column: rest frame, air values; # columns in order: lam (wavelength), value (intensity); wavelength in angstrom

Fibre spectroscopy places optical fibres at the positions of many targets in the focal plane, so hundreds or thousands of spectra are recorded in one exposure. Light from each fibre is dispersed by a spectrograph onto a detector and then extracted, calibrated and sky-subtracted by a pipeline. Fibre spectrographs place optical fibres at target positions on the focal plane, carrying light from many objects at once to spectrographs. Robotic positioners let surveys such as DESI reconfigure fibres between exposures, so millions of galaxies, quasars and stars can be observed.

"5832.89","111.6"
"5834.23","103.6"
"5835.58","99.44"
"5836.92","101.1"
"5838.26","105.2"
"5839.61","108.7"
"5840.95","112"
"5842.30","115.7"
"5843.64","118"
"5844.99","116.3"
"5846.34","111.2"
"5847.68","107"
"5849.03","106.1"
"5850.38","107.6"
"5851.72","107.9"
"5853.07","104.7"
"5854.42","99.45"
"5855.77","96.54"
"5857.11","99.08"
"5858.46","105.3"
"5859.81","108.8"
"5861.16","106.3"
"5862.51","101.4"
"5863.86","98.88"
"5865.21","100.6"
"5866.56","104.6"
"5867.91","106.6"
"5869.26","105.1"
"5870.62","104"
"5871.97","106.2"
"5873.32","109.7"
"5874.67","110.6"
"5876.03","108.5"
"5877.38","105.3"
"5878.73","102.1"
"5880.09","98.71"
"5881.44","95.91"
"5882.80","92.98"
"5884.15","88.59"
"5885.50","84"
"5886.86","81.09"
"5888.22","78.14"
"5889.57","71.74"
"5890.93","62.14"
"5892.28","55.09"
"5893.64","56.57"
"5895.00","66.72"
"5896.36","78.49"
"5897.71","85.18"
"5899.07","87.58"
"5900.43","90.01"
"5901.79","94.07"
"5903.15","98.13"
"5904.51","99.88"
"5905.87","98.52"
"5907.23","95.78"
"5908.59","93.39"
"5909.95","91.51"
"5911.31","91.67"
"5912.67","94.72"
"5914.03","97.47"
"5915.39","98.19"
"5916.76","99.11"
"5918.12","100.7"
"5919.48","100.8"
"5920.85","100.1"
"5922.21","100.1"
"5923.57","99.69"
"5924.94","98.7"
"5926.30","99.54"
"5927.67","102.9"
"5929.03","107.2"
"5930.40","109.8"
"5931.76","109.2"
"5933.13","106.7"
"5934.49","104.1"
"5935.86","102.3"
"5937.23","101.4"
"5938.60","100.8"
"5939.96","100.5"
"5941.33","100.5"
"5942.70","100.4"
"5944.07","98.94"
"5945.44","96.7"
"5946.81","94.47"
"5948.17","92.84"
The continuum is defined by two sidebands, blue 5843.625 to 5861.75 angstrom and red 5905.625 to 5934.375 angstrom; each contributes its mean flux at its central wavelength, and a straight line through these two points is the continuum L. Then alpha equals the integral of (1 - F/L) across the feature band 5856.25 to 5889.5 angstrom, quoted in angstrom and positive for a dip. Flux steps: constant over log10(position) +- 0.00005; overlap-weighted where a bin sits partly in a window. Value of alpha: 1.6 angstrom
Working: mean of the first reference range 106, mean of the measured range 99.6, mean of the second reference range 99.9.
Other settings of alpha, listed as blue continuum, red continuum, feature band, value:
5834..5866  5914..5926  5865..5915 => 5.2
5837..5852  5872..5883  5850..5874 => 0.6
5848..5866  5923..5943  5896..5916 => 1.9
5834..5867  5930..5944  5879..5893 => 3.1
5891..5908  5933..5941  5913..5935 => -1.5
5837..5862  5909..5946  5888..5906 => 4.1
